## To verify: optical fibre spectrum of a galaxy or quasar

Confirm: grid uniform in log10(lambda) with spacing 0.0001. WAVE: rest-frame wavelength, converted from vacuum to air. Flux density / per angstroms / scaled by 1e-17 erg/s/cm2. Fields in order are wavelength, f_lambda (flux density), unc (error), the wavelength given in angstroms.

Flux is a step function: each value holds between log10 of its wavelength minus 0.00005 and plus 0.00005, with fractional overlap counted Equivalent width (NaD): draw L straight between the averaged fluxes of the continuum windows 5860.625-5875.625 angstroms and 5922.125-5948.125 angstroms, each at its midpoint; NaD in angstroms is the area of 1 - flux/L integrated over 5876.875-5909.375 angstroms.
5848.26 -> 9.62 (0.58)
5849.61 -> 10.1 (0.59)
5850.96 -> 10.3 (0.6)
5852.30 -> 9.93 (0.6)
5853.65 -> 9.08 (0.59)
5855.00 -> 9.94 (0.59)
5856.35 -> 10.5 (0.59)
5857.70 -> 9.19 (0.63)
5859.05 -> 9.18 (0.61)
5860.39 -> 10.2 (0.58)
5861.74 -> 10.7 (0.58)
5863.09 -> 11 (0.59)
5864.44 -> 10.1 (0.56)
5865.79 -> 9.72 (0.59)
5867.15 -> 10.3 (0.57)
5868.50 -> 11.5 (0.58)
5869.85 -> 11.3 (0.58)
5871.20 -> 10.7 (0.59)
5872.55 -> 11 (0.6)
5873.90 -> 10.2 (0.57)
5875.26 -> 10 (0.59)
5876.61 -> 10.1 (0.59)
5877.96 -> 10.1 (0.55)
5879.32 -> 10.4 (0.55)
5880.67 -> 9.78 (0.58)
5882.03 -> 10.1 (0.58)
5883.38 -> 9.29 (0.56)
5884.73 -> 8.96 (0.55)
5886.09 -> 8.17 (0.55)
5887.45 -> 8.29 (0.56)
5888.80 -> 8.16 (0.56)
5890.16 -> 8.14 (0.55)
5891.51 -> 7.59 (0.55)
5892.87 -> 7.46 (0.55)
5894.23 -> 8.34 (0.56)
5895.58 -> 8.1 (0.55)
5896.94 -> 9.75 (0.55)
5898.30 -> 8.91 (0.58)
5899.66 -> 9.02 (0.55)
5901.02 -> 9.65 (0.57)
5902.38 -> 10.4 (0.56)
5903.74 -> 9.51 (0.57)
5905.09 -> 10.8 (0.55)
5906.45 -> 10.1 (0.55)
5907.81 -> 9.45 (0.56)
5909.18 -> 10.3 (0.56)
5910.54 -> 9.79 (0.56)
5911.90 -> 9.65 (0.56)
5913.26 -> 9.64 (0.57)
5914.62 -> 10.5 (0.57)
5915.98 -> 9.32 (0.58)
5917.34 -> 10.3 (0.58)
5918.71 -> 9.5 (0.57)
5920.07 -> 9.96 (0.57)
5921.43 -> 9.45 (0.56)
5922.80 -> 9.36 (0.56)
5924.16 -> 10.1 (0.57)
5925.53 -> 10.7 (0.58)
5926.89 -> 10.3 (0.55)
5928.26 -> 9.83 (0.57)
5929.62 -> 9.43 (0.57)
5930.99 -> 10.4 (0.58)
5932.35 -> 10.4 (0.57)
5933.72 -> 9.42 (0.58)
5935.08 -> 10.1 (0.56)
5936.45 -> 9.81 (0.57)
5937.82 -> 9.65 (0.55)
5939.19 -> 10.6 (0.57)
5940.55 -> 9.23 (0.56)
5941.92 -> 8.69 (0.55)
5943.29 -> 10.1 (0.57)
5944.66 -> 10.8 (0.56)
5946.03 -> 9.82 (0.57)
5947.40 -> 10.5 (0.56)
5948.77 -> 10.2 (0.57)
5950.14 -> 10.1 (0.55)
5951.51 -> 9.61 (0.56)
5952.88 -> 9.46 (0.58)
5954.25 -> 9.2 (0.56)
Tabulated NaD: 3.6 angstroms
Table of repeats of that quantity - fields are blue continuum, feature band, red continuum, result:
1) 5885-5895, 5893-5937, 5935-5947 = -3.91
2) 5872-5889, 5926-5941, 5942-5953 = -0.01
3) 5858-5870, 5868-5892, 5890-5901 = -0.52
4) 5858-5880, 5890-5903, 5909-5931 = 1.75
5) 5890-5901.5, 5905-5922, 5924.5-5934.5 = -0.97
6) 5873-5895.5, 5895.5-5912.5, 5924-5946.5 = -0.53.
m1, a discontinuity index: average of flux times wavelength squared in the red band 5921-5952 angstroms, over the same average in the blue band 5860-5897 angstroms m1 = 1.06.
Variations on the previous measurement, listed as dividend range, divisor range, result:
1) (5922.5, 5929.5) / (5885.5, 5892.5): 1.27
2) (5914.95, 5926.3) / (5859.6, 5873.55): 0.94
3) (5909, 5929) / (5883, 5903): 1.15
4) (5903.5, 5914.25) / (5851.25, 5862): 1.03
